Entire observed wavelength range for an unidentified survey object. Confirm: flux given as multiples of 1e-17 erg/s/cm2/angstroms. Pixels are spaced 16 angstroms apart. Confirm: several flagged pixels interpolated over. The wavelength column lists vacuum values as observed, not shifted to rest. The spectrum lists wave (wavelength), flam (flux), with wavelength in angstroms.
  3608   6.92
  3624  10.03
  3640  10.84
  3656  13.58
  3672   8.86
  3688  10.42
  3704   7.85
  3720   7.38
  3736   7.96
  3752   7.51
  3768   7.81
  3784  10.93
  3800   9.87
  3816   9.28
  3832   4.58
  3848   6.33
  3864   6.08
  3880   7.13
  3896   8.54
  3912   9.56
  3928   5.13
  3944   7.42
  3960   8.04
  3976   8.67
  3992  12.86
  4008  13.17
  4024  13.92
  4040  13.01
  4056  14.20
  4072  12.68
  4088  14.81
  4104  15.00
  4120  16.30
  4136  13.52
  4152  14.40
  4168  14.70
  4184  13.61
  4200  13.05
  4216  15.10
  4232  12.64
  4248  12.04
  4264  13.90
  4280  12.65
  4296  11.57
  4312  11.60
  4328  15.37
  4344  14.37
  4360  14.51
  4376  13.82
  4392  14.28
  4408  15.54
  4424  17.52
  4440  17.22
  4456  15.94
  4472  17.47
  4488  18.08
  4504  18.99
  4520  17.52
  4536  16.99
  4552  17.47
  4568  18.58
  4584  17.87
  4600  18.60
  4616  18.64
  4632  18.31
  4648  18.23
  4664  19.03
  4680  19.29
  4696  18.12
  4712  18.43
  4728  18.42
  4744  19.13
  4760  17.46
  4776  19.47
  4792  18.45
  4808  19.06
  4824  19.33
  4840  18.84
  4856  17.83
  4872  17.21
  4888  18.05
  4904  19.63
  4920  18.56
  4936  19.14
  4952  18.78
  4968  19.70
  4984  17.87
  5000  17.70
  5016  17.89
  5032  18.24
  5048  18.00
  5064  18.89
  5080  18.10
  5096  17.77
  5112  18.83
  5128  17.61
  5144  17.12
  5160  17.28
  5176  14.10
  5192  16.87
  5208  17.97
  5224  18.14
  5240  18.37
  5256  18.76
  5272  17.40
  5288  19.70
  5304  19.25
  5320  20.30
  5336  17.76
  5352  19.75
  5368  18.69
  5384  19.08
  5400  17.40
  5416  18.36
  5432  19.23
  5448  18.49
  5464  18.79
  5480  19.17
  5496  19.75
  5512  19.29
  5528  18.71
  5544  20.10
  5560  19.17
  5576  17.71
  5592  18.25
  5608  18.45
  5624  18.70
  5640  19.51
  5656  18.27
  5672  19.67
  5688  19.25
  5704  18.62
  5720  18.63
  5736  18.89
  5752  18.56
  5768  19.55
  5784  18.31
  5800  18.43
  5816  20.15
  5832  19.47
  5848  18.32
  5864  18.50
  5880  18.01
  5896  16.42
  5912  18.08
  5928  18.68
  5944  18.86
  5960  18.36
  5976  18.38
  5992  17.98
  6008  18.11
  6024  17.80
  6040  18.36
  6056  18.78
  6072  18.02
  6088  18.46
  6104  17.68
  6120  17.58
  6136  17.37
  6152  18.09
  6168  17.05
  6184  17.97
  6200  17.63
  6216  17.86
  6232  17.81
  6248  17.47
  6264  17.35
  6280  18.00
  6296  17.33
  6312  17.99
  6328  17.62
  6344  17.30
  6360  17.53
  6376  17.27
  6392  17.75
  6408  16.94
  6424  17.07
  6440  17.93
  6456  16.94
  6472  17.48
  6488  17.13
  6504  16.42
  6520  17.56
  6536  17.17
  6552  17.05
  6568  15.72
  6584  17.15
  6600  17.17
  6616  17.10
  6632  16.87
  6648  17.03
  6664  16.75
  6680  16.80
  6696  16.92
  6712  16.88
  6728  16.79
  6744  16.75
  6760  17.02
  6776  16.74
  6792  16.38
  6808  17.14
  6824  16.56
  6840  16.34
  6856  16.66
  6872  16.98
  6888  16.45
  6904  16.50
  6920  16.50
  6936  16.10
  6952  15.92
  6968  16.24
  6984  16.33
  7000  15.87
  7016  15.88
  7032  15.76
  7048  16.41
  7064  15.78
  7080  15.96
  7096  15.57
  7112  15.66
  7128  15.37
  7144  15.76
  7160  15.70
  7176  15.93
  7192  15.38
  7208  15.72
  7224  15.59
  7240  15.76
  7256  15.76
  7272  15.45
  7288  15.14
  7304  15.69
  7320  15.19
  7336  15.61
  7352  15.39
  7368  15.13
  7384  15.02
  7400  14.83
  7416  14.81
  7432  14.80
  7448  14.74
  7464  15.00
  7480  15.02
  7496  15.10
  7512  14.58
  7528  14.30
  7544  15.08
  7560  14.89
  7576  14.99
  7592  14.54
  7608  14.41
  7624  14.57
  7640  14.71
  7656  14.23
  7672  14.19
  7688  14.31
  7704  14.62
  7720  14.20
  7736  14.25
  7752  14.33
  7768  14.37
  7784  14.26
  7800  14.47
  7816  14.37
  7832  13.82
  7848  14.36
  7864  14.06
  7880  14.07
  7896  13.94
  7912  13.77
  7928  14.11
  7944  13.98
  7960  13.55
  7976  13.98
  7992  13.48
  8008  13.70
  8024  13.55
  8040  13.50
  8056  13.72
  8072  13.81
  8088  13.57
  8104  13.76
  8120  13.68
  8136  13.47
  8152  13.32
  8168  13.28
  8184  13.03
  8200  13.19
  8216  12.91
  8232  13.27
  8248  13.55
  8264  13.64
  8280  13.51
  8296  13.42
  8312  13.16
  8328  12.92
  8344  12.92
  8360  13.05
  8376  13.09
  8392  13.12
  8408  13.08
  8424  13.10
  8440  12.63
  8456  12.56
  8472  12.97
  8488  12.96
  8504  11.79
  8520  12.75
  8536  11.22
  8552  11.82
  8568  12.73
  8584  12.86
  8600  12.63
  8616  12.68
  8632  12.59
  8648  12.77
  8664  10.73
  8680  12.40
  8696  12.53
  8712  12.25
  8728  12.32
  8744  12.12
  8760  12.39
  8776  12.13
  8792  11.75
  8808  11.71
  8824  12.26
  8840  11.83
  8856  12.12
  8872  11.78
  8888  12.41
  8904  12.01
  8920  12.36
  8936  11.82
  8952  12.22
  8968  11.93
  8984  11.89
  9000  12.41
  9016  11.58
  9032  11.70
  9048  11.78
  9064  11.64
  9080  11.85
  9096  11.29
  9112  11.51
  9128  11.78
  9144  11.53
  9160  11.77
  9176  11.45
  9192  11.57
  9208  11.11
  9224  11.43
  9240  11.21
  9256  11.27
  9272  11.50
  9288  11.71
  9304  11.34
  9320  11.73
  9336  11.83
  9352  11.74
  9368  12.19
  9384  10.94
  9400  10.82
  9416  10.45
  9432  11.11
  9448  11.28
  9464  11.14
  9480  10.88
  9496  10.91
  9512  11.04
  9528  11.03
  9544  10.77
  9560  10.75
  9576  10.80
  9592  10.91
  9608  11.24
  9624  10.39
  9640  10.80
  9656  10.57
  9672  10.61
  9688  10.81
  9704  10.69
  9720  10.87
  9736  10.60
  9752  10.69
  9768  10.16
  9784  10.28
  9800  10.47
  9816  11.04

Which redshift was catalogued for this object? 0.000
